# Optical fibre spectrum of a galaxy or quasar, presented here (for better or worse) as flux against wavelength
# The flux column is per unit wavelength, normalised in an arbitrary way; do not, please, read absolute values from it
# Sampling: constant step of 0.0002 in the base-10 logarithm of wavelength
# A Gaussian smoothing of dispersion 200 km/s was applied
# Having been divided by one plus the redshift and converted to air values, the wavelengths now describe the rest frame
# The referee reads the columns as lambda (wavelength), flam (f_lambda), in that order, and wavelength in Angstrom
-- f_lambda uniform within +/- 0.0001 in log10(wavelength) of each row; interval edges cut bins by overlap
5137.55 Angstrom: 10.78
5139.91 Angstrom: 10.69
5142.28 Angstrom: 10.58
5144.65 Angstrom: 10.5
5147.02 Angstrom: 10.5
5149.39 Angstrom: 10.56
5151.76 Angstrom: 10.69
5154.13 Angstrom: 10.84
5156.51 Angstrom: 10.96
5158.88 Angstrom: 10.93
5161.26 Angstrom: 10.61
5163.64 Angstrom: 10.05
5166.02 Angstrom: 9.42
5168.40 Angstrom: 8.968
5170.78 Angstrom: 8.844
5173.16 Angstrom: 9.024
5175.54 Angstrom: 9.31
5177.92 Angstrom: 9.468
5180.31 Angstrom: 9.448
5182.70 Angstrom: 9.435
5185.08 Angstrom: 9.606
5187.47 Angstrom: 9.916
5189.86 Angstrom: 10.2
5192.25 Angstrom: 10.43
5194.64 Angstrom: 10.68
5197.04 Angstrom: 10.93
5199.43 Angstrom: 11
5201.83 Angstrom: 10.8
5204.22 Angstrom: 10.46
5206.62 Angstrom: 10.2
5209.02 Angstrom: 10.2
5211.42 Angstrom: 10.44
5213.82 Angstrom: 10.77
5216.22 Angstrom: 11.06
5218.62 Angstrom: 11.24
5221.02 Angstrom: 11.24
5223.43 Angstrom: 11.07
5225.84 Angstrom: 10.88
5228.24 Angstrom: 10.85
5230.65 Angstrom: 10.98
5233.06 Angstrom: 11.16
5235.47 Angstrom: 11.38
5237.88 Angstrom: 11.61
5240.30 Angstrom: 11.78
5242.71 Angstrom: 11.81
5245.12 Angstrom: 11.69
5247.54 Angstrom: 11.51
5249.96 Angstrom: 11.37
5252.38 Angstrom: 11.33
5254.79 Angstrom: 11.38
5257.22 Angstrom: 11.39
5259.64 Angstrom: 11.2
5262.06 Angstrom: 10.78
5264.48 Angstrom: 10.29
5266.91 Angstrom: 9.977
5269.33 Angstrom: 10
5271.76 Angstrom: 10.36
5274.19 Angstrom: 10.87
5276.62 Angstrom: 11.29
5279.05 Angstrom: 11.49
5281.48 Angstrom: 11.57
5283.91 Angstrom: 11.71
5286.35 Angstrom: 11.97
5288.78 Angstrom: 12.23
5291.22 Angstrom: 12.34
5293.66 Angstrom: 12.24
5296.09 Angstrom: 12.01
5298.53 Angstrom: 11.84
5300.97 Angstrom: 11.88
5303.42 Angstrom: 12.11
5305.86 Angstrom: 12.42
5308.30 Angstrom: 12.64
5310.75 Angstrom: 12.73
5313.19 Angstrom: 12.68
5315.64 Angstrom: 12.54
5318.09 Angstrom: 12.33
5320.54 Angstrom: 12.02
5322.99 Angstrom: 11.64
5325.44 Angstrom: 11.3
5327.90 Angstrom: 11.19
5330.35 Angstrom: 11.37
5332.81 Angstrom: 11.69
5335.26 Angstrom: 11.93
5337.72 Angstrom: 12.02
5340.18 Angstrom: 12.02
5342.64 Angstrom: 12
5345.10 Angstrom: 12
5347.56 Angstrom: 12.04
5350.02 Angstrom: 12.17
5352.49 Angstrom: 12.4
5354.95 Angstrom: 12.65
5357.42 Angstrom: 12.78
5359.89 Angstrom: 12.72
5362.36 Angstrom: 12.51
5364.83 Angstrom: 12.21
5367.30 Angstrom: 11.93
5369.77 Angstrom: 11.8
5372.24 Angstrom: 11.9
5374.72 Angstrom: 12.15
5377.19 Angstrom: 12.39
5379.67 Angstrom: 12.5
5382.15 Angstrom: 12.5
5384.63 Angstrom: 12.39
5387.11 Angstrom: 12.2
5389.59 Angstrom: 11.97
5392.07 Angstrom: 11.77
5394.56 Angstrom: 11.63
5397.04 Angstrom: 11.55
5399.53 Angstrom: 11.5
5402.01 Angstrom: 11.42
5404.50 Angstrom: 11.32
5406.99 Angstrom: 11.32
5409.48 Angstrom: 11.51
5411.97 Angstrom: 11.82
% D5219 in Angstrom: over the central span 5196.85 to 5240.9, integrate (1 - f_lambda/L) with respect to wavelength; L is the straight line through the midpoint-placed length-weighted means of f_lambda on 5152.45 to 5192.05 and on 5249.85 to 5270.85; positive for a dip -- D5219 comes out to -2.5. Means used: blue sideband 9.84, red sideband 10.8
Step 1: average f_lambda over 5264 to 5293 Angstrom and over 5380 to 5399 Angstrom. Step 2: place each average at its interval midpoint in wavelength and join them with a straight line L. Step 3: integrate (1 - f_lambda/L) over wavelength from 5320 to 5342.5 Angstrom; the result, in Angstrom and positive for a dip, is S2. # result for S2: -0.2 Angstrom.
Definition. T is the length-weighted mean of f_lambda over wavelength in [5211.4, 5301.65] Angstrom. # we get 11.3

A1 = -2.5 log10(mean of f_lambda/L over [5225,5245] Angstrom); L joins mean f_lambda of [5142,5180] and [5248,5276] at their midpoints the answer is -0.07 mag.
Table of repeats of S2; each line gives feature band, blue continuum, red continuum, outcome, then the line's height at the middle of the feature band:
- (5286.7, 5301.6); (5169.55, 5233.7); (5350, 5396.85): -0.96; 11.4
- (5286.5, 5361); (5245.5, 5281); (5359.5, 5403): -3.91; 11.5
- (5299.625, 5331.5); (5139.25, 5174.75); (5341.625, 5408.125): -1.42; 11.6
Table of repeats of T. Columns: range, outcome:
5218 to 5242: 11.2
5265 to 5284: 10.8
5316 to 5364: 12.1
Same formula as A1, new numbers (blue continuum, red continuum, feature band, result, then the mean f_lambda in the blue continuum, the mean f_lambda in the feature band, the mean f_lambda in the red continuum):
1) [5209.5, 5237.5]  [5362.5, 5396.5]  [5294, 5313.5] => -0.06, 11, 12.3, 12.1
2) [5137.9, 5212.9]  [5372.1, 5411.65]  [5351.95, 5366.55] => -0.08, 10.2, 12.5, 11.9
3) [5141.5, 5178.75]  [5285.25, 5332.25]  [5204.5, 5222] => 0.01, 10.1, 10.7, 12.1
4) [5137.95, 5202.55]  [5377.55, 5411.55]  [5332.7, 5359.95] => -0.07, 10.2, 12.2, 11.8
